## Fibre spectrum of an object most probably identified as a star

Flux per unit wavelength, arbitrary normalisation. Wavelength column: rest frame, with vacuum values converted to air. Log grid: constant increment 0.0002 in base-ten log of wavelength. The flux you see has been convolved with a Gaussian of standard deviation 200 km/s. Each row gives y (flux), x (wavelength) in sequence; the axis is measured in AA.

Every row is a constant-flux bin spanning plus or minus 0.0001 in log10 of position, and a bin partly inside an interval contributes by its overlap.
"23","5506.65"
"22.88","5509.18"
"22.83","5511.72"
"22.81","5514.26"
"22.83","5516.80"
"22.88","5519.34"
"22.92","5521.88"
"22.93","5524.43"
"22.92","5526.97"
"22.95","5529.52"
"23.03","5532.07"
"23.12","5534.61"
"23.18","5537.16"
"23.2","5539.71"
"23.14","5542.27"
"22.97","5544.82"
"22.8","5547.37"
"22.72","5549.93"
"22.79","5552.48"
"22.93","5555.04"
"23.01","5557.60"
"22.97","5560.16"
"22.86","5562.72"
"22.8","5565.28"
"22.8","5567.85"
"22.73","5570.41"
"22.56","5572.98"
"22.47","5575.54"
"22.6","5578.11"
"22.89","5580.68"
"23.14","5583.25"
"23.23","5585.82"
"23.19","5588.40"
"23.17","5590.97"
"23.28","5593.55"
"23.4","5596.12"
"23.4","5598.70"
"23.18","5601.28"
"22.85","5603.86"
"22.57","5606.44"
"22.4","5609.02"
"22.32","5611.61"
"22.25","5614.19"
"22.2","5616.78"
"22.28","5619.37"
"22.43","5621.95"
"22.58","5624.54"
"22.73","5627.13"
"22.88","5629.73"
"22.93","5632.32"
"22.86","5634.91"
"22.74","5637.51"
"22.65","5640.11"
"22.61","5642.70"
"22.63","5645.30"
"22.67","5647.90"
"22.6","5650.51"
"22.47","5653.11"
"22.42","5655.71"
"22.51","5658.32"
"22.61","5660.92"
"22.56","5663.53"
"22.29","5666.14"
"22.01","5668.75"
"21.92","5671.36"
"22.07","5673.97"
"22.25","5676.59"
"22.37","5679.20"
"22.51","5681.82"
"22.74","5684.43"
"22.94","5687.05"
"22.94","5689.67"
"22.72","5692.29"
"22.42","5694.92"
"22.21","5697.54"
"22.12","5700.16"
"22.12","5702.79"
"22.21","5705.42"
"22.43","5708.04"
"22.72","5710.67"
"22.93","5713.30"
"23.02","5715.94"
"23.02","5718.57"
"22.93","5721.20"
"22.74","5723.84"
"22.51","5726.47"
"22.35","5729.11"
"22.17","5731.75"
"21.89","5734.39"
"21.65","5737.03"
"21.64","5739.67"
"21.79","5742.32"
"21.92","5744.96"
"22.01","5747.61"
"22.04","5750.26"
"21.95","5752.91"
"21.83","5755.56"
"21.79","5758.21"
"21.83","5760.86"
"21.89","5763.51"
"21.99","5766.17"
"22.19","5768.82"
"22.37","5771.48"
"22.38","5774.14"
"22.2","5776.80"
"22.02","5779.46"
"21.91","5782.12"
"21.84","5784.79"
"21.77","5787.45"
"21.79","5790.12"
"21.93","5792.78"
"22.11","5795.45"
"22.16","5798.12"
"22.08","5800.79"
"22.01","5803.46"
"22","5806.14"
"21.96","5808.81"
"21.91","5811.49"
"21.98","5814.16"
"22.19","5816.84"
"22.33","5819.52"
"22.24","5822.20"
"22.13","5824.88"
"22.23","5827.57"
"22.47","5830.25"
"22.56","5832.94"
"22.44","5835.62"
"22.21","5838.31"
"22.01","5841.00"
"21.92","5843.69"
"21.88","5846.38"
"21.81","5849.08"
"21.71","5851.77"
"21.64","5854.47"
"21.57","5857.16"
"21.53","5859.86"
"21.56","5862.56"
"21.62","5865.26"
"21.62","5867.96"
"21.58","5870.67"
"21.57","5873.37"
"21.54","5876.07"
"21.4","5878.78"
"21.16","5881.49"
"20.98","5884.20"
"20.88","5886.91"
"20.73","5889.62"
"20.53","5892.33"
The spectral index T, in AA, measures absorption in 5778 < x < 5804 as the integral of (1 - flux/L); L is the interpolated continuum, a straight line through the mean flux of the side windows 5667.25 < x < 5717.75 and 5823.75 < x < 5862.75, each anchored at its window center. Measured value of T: 0.22 AA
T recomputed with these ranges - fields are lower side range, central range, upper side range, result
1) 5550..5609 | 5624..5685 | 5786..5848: 0.4 AA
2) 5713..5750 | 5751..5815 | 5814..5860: 0.5 AA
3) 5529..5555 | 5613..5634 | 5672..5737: 0.2 AA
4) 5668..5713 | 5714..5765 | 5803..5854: 0.3 AA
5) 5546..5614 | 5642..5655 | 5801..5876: 0.0 AA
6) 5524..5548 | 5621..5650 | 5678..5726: 0.1 AA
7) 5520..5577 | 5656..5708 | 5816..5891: 0.0 AA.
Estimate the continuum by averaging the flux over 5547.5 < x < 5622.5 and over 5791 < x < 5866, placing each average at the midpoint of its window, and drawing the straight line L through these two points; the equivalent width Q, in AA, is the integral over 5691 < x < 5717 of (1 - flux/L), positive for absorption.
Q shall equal -0.08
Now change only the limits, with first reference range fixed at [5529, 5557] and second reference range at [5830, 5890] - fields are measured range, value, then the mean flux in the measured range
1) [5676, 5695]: -0.21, 22.6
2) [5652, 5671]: 0.09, 22.4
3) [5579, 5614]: -0.32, 23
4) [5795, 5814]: -0.11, 22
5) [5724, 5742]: 0.11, 22.1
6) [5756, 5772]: 0.06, 22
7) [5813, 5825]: -0.19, 22.2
